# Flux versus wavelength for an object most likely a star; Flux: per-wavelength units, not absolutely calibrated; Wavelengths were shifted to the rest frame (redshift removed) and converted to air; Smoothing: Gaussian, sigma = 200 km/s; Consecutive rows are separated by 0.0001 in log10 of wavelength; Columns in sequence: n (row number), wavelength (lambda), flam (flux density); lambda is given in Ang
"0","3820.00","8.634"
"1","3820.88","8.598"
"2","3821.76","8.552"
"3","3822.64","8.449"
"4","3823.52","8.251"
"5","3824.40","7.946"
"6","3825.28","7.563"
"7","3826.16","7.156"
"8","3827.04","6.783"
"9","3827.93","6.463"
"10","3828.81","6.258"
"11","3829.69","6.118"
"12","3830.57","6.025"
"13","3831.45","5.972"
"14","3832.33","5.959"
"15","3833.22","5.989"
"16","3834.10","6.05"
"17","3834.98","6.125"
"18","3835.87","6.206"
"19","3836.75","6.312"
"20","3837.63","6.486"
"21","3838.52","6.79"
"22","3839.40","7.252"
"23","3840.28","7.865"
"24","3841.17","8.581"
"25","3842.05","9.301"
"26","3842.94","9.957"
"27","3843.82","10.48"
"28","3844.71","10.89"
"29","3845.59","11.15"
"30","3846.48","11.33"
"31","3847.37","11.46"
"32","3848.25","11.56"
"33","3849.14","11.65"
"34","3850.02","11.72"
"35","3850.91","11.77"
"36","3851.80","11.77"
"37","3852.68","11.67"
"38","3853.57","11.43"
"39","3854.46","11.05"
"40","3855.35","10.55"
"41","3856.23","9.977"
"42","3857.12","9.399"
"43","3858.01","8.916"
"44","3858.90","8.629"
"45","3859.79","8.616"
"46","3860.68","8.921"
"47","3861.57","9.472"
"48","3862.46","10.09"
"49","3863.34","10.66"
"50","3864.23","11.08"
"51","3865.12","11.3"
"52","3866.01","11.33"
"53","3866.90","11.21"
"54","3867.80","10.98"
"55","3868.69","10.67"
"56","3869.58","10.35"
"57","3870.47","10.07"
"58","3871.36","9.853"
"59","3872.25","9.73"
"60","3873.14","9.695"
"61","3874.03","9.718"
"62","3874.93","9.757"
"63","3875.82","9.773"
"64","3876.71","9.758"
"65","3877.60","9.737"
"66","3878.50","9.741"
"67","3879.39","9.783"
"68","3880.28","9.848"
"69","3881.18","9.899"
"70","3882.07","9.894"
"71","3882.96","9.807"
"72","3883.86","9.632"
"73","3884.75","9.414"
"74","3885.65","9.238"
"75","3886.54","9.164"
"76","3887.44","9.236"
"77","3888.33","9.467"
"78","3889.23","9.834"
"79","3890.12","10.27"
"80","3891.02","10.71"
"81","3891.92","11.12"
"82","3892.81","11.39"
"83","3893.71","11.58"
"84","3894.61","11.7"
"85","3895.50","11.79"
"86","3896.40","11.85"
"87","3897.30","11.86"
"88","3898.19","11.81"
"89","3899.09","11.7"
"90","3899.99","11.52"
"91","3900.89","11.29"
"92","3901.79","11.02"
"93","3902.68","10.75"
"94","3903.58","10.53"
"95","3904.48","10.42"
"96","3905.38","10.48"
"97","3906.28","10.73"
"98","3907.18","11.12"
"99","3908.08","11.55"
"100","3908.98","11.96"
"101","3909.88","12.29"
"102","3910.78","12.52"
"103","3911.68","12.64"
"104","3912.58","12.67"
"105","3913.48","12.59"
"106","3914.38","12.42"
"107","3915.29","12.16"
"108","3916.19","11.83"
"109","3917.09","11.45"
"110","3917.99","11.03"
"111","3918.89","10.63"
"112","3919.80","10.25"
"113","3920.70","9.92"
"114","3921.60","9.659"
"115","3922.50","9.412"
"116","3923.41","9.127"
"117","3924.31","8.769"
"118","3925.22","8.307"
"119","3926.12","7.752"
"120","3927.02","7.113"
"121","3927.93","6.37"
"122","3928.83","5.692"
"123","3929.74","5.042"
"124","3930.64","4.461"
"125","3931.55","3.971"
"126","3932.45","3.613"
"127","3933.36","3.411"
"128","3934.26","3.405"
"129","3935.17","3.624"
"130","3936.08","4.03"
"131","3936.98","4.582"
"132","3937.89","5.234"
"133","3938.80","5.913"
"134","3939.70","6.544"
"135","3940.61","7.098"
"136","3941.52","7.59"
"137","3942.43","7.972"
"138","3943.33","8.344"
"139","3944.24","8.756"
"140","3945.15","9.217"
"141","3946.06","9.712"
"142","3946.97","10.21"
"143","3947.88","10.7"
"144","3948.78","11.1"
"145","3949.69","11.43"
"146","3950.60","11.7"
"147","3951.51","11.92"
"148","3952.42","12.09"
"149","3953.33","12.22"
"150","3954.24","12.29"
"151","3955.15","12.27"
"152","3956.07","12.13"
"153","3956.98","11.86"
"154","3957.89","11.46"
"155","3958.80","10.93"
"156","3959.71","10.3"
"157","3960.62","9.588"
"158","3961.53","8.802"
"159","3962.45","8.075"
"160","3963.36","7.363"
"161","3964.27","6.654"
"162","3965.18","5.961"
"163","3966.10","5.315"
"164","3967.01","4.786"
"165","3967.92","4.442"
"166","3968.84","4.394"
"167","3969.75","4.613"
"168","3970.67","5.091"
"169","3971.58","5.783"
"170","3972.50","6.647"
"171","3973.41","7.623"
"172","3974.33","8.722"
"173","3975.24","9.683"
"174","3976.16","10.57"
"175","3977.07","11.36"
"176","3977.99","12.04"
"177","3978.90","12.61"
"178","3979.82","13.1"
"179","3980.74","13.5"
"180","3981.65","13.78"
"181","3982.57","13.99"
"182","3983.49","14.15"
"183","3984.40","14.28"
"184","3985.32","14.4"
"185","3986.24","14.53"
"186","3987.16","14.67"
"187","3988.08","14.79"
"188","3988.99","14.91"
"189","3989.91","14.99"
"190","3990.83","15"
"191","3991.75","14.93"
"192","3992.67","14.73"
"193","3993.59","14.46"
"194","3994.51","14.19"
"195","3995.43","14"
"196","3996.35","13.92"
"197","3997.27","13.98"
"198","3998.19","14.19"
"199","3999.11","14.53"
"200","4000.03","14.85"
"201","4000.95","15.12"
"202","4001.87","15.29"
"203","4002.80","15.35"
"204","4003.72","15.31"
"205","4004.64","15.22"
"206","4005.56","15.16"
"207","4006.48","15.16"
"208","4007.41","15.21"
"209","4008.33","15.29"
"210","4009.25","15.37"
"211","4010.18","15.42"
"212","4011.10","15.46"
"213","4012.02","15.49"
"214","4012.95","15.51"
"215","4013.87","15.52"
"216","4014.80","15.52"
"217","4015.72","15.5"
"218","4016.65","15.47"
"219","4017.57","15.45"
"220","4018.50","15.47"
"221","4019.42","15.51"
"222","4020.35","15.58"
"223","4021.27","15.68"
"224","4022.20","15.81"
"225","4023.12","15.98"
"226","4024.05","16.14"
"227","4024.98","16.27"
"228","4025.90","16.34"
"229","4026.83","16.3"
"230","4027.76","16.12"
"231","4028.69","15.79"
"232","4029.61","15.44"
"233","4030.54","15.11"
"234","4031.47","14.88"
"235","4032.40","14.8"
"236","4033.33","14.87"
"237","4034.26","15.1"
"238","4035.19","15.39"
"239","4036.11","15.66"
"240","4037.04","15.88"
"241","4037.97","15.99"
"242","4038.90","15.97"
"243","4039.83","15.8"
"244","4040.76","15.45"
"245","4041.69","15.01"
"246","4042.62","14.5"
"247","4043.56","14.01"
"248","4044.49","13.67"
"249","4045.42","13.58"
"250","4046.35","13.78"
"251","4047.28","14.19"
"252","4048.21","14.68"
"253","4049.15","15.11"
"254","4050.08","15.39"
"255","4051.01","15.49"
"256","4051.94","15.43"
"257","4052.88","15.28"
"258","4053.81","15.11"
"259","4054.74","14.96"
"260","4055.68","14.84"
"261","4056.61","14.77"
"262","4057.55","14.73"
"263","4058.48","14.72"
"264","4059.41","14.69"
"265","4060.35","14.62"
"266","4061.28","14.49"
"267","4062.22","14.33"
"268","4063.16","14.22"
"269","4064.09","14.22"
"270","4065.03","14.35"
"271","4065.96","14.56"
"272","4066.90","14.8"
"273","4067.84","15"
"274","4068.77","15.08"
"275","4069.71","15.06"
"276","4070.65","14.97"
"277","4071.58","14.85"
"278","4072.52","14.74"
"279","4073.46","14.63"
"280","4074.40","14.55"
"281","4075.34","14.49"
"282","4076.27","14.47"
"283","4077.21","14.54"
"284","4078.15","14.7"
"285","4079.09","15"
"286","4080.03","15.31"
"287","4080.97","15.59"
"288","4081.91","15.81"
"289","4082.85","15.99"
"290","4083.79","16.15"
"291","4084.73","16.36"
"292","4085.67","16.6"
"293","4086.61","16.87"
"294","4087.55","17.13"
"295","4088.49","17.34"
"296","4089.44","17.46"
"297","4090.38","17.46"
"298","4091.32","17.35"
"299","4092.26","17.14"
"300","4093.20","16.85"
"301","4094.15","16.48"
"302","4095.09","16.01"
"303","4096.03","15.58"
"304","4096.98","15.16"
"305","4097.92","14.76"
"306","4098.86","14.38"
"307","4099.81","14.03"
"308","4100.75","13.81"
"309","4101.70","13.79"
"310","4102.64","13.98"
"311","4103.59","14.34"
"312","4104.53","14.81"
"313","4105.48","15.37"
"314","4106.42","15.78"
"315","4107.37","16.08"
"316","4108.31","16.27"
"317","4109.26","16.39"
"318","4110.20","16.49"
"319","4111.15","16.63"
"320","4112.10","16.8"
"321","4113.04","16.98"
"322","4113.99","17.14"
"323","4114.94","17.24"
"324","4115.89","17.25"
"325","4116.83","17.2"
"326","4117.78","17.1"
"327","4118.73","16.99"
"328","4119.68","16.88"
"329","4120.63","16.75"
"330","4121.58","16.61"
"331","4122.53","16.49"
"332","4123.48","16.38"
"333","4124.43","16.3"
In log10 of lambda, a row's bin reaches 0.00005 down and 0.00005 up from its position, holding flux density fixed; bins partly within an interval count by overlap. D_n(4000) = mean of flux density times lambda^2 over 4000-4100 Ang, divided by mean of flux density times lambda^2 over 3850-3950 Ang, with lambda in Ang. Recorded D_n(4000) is 1.72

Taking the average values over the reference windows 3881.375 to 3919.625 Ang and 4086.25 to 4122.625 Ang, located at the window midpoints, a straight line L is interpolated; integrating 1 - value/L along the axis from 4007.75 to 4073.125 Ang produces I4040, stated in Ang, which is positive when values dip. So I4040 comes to -2.71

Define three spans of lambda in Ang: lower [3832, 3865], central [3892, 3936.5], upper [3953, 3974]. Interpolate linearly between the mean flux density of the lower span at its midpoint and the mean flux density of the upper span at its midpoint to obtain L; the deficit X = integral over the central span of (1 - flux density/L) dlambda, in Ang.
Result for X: -4.5 Ang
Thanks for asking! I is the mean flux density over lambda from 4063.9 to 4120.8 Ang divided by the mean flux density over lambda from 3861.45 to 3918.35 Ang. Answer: 1.5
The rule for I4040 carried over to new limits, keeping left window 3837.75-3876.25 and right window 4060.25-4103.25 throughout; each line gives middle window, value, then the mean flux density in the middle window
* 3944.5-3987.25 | 8.6 Ang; 10.1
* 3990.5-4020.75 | -3.3 Ang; 15.1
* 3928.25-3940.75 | 7.6 Ang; 4.72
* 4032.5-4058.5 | -0.9 Ang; 15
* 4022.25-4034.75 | -1.4 Ang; 15.6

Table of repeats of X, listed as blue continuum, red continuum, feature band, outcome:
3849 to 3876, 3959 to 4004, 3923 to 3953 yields 9.8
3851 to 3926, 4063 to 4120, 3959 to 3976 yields 7.5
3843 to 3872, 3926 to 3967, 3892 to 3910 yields -3.8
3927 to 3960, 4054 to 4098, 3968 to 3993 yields -2.9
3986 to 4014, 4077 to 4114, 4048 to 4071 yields 1.0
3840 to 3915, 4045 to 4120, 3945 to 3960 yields 1.3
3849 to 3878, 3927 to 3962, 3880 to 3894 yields -0.4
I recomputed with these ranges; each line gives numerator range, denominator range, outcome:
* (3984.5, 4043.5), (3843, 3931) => 1.47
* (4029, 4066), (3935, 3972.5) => 1.78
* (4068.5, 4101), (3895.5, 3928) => 1.44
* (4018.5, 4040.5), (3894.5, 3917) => 1.35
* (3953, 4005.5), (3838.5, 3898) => 1.13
